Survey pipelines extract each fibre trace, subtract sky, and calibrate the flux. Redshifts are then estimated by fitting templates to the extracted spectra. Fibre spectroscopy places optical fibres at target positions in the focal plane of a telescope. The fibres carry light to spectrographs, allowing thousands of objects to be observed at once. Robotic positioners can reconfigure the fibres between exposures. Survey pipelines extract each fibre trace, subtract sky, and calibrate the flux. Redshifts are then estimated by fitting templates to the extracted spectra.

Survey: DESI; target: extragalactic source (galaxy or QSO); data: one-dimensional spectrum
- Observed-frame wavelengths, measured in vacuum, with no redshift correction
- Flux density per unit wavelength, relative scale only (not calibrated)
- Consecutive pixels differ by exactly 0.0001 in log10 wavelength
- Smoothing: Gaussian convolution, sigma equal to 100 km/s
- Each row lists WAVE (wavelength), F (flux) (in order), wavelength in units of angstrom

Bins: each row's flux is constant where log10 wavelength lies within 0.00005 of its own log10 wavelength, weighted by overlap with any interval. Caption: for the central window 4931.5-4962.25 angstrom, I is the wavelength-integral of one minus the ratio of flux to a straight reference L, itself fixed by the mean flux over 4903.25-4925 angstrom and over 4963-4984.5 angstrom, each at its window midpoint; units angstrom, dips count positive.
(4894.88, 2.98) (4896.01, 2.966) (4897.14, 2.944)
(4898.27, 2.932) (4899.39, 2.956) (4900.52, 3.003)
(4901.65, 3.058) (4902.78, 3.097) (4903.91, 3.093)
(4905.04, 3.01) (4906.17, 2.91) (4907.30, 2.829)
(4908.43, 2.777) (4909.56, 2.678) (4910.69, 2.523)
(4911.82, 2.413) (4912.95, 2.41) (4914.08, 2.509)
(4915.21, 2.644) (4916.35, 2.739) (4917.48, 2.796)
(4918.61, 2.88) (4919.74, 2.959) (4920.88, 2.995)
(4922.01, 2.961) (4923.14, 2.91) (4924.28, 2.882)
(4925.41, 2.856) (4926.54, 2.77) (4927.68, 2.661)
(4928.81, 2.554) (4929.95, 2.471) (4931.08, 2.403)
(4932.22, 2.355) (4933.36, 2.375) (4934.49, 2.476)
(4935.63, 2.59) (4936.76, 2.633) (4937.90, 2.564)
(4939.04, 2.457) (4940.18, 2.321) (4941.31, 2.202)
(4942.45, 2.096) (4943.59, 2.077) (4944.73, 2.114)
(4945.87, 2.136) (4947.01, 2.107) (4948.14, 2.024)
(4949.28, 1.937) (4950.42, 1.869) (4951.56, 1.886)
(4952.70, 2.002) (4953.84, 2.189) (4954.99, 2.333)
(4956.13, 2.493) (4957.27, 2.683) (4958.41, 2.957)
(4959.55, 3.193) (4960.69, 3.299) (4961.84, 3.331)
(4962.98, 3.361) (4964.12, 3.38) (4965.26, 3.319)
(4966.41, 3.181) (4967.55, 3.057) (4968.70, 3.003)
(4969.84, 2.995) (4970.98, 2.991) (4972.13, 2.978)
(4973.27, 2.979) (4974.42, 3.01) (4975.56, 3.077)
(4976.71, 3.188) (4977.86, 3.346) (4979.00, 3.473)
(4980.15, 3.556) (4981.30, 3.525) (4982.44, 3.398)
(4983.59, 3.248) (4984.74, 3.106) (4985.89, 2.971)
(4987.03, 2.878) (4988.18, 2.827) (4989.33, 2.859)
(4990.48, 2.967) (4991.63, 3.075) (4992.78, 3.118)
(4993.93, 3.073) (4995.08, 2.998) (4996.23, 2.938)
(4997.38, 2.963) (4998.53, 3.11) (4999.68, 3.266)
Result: 6.4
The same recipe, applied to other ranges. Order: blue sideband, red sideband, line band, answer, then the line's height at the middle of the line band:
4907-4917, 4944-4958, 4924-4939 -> -1.2 angstrom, 2.38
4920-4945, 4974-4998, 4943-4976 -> 1.9 angstrom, 2.84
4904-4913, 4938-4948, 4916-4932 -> -1.7 angstrom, 2.49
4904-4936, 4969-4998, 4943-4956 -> 3.6 angstrom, 2.88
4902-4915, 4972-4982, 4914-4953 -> 6.1 angstrom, 2.93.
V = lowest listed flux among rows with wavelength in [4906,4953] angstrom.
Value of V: 1.869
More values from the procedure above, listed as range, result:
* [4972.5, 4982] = 2.979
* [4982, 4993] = 2.827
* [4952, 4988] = 2.002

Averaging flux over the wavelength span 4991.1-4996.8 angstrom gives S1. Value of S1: 3.04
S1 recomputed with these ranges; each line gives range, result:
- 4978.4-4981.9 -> 3.52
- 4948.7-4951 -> 1.9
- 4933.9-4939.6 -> 2.54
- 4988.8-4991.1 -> 2.91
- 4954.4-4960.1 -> 2.73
